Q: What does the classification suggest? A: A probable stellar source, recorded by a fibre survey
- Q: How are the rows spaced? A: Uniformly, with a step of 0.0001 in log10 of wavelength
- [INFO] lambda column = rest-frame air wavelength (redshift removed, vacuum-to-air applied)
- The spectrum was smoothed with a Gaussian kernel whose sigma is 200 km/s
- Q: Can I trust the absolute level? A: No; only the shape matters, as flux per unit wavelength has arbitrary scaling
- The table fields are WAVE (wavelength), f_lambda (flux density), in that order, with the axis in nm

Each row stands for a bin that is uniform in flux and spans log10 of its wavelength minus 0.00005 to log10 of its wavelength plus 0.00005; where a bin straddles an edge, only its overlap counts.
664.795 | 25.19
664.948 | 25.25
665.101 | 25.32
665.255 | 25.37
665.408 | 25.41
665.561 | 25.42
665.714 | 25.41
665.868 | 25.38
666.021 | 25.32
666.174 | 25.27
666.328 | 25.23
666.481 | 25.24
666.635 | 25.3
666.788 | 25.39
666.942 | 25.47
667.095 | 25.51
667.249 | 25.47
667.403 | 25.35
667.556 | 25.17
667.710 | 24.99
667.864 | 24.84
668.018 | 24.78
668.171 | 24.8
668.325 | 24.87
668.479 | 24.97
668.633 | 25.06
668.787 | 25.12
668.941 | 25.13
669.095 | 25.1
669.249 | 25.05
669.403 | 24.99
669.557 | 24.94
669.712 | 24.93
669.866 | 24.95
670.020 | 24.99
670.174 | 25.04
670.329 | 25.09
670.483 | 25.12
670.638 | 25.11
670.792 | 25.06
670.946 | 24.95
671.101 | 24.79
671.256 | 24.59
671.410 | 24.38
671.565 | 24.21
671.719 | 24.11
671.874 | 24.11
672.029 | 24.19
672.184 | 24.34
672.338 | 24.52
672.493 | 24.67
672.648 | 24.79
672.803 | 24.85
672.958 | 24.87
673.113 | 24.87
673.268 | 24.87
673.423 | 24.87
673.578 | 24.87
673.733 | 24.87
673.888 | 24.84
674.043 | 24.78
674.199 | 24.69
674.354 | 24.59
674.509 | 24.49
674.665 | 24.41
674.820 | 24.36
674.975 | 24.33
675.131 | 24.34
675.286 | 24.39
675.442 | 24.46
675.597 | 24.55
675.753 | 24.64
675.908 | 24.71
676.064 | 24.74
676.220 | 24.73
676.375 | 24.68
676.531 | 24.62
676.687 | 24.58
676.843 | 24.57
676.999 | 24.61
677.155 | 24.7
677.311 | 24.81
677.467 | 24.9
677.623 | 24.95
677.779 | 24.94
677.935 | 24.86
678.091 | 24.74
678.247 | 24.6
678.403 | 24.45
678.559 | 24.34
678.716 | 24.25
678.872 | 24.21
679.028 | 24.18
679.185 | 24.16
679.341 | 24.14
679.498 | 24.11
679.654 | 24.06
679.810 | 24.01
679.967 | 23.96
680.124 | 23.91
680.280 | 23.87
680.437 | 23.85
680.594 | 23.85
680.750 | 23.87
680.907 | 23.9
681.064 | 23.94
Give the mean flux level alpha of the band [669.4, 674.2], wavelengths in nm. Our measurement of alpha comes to 24.8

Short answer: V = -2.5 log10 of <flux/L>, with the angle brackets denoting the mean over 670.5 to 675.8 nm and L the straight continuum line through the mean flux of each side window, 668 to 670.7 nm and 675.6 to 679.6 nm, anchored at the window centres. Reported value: 0.01 mag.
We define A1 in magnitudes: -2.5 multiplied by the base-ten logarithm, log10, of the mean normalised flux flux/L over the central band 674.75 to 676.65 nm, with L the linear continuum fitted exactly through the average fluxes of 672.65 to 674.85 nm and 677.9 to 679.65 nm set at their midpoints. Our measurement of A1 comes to 0.00 mag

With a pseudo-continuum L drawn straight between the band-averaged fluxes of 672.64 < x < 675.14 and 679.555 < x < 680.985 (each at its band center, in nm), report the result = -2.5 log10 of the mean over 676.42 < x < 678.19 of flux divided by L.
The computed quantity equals -0.02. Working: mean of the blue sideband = 24.7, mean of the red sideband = 23.9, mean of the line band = 24.7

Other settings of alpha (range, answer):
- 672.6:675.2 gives 24.7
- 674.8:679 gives 24.6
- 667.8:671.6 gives 24.9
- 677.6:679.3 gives 24.5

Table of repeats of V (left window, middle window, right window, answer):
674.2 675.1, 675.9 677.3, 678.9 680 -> -0.02 mag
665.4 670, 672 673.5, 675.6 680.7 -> 0.00 mag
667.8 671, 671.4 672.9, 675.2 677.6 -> 0.02 mag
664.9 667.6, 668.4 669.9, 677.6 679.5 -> 0.01 mag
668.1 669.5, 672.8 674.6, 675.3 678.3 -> 0.00 mag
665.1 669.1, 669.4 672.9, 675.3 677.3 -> 0.01 mag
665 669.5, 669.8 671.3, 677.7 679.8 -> 0.00 mag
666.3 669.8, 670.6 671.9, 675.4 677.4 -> 0.01 mag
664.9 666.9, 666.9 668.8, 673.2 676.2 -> 0.00 mag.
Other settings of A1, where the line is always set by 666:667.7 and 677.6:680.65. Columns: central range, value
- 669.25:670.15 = 0.00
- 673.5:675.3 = 0.00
